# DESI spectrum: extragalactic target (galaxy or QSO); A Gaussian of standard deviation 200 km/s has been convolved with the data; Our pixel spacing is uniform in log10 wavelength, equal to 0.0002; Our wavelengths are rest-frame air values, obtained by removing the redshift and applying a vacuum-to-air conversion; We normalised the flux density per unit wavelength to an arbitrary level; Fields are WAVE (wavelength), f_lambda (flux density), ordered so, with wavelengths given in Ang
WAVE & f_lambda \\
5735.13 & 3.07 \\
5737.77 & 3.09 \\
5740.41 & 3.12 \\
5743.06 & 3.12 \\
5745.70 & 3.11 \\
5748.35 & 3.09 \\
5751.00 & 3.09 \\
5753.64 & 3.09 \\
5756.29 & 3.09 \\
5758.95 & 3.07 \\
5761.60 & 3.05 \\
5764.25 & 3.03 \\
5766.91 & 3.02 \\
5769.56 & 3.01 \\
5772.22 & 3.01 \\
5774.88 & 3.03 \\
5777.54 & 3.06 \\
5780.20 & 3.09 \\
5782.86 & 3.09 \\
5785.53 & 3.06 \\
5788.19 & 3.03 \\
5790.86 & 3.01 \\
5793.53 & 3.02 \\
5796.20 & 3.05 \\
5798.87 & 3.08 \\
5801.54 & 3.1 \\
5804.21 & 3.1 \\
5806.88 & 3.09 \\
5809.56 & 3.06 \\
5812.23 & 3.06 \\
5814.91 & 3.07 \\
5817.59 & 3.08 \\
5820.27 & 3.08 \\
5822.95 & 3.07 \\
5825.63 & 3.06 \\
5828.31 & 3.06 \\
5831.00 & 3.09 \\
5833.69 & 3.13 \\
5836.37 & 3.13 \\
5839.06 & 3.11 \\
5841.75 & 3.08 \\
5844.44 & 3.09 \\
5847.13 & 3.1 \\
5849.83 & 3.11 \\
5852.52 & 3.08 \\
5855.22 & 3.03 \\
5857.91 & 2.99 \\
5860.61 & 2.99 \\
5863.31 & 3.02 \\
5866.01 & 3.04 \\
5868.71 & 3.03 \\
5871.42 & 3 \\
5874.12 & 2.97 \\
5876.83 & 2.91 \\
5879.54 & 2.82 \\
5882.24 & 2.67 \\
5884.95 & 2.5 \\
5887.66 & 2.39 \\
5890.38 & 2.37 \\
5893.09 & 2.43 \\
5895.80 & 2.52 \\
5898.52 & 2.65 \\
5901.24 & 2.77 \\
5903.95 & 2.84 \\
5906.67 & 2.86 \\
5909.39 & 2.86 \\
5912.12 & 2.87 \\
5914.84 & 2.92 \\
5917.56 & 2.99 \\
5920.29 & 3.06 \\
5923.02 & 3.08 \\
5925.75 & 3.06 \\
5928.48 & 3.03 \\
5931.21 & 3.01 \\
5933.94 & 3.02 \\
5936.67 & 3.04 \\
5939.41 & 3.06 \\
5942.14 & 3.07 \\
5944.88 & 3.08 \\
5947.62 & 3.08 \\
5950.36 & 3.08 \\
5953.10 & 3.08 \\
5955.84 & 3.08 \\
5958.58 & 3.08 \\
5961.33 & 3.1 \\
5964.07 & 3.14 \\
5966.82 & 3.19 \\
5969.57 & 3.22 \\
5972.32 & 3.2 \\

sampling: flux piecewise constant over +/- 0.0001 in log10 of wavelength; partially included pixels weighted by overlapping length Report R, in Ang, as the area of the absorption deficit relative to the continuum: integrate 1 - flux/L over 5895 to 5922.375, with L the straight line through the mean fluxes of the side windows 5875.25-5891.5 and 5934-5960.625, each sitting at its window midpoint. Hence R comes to -0.5 Ang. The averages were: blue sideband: 2.62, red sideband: 3.07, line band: 2.85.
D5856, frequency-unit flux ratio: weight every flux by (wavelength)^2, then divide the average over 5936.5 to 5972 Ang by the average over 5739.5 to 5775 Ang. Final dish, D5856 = 1.08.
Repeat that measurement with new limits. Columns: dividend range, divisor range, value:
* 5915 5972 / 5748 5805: 1.07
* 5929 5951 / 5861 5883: 1.06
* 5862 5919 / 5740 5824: 0.94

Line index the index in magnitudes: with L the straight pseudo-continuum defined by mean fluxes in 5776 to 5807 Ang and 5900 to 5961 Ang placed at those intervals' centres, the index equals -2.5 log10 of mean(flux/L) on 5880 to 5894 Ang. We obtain 0.21 mag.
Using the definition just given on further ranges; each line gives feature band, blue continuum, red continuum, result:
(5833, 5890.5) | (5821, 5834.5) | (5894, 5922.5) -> 0.01 mag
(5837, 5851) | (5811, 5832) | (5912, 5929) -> -0.01 mag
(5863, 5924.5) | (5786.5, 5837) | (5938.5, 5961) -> 0.10 mag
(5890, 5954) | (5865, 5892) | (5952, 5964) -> 0.01 mag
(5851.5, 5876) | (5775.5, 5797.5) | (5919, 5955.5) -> 0.01 mag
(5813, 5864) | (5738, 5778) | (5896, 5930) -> -0.03 mag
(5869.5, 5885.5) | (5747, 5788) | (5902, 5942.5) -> 0.06 mag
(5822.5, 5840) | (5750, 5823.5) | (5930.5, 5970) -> -0.01 mag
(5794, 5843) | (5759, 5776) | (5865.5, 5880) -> -0.03 mag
